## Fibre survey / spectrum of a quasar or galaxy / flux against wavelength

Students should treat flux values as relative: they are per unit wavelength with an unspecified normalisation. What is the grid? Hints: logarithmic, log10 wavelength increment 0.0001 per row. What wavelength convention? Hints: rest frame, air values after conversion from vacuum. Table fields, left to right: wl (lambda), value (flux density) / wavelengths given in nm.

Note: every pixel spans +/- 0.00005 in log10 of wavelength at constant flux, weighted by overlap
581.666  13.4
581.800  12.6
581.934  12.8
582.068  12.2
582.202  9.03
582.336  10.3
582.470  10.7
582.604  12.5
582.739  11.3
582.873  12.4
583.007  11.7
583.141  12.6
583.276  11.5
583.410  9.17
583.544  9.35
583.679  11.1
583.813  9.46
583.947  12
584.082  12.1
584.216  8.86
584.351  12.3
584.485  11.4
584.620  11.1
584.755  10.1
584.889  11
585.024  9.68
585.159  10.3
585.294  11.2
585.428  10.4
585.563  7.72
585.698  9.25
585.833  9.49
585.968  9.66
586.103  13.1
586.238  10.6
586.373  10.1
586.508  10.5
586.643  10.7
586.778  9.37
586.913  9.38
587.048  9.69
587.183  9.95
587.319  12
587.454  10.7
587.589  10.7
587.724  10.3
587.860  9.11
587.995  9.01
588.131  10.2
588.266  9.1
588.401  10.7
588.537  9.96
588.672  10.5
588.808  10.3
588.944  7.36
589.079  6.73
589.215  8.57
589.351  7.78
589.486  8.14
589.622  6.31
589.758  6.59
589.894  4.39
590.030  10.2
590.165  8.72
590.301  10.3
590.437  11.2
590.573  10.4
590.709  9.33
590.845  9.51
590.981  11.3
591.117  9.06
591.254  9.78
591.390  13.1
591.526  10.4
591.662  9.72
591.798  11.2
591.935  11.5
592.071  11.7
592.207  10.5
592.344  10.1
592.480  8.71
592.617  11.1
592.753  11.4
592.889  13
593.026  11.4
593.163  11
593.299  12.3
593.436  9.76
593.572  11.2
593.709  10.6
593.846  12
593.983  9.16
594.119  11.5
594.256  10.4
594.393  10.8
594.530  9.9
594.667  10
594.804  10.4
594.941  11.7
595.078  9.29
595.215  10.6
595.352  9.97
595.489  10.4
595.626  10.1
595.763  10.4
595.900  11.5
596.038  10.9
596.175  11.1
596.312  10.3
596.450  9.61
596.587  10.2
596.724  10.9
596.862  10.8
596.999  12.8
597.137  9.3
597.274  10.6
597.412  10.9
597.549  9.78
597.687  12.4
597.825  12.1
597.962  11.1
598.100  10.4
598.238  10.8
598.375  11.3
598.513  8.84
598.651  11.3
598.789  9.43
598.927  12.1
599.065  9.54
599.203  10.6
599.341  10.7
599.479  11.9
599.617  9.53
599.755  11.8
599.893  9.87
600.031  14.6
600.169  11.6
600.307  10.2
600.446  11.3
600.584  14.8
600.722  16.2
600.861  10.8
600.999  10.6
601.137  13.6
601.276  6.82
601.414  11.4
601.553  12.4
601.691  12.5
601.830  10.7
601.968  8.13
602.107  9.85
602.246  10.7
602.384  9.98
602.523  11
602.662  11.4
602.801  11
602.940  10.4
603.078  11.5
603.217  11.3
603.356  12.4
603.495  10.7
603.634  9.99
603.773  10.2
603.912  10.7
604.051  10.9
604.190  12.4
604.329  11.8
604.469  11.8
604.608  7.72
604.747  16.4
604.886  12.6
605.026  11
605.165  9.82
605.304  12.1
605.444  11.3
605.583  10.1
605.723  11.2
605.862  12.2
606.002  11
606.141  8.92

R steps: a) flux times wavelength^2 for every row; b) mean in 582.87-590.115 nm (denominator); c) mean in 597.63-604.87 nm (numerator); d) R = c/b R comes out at 1.19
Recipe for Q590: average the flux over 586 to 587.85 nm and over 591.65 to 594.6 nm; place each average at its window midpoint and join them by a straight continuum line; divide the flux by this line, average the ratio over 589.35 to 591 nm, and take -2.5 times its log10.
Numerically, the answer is 0.22 mag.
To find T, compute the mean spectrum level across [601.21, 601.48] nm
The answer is 9.13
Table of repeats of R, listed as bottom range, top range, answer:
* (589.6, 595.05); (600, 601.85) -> 1.19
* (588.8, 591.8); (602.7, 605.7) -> 1.30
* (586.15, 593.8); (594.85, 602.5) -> 1.13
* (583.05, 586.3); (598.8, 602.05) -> 1.13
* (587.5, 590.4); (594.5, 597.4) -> 1.22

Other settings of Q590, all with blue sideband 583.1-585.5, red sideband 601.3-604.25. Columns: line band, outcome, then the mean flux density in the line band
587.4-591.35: 0.170 mag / 9.2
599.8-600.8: -0.164 mag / 12.6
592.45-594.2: -0.026 mag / 11.1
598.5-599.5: 0.026 mag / 10.6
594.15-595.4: 0.044 mag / 10.4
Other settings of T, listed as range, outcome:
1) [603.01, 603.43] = 11.7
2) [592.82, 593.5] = 11.5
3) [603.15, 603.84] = 10.9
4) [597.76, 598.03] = 11.6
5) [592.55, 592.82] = 11.3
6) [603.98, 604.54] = 11.7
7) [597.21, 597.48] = 10.7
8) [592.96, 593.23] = 11.2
